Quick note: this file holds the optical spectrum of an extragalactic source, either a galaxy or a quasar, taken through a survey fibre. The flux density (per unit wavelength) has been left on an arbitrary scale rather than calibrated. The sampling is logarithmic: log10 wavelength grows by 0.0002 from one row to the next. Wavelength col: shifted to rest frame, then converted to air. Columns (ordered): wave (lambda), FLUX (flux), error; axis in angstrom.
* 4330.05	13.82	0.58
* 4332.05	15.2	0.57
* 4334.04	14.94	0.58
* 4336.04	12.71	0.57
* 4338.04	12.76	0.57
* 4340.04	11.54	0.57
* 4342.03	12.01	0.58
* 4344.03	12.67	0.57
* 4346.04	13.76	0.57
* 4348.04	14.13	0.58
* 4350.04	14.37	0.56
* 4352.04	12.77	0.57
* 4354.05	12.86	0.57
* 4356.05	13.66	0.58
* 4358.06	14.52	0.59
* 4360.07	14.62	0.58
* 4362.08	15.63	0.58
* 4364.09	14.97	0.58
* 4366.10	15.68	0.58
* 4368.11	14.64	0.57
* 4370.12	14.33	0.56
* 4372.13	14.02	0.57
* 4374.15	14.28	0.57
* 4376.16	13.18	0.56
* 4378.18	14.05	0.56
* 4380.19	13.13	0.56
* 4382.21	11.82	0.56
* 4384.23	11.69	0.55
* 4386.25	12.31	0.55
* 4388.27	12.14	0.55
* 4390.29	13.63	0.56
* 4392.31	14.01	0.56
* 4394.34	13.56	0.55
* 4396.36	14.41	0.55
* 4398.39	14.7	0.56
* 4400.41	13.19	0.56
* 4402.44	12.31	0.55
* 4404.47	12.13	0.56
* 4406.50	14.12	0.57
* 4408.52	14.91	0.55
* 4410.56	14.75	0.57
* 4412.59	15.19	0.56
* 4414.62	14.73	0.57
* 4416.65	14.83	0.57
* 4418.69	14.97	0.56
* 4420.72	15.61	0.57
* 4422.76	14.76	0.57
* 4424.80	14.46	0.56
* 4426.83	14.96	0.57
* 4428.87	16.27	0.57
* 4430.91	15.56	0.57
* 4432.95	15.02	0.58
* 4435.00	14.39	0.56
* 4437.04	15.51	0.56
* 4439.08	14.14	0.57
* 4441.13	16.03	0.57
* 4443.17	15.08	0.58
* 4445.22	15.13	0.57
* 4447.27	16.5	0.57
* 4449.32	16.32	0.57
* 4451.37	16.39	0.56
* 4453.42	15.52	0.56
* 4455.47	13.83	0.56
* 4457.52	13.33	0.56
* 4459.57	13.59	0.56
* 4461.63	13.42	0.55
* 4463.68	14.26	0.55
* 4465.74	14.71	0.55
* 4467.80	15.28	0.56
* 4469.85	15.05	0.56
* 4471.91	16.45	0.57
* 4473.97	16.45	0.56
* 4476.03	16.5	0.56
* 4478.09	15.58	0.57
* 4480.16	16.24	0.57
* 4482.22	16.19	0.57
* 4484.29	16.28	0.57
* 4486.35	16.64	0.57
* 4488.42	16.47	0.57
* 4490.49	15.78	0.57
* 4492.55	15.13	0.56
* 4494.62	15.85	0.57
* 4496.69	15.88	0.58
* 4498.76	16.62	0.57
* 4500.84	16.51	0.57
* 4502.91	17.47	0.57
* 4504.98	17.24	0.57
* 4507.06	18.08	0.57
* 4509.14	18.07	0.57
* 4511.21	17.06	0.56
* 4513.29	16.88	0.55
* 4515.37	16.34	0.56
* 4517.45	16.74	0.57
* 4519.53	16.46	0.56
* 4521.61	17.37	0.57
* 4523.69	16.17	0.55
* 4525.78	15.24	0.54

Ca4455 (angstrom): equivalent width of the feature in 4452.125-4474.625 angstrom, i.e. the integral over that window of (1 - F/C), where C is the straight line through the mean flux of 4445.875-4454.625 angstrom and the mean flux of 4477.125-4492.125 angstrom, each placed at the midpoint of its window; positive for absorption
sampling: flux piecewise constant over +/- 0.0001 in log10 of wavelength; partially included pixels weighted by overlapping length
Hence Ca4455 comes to 1.95 angstrom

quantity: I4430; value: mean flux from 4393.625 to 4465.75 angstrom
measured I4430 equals 14.7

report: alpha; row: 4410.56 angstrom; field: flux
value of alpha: 14.75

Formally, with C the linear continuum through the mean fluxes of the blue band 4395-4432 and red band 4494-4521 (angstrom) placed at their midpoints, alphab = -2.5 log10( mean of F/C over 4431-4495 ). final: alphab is 0.03 mag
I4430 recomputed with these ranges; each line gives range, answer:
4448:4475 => 15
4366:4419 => 13.8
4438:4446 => 15.1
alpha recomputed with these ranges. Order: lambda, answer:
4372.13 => 14.02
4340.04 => 11.54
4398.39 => 14.7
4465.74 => 14.71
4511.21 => 17.06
